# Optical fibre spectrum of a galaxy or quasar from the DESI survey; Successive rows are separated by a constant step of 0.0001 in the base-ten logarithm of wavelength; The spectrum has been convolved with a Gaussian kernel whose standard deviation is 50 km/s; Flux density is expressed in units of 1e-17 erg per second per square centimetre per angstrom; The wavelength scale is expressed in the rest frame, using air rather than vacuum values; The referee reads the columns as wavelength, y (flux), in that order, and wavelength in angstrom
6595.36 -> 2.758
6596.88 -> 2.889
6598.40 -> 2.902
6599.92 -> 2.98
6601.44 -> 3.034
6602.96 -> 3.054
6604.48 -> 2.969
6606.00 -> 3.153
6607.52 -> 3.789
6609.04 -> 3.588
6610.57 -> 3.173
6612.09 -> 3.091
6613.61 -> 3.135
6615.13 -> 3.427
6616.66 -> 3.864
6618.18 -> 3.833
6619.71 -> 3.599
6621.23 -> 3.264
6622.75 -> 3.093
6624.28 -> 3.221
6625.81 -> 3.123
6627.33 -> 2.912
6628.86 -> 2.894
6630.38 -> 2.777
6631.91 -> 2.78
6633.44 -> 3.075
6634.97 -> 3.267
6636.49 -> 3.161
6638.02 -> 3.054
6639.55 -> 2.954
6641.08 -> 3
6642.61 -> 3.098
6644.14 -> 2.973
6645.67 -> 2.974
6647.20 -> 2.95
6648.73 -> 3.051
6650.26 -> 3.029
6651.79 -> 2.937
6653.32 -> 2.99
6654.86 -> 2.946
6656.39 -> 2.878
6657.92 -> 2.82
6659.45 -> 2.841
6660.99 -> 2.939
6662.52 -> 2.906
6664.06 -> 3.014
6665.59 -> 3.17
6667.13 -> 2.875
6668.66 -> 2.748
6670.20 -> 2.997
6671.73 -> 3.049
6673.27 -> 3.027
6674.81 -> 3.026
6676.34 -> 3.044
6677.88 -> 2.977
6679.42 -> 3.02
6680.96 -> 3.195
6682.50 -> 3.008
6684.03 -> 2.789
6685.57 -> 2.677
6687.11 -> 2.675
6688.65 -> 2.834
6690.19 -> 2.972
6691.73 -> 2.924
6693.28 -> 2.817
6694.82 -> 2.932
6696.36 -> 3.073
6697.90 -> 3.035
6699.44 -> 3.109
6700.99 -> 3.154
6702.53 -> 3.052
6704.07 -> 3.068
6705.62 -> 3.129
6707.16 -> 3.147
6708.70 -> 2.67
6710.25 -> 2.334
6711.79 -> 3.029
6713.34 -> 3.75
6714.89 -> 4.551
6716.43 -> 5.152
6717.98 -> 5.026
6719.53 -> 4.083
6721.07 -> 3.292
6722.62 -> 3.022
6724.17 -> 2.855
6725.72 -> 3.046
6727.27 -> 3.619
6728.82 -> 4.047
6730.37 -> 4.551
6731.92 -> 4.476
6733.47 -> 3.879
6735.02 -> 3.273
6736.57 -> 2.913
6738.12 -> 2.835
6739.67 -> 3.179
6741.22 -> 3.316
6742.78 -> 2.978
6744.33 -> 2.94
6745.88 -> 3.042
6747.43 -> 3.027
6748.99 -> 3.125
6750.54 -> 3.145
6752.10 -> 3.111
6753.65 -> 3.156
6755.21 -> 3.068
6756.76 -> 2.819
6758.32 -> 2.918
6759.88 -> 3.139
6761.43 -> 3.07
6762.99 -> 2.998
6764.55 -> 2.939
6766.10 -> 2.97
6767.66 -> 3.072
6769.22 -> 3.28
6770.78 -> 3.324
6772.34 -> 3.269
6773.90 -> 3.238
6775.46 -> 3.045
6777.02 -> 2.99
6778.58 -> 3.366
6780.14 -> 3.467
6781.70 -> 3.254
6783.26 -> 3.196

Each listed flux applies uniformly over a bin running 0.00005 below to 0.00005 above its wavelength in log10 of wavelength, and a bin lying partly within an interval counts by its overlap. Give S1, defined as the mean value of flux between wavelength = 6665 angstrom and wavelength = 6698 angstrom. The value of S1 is 2.95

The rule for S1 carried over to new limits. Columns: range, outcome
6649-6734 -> 3.2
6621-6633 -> 3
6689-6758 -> 3.31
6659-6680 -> 2.97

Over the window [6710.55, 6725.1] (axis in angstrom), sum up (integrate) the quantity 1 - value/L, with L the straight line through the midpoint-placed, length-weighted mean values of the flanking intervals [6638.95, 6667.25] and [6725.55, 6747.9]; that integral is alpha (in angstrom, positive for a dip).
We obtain -2.12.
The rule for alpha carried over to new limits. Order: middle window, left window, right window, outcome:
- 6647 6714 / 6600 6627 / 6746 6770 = 4.6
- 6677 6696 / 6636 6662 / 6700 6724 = 2.1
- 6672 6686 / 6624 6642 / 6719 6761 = 0.7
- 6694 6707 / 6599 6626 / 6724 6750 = 1.1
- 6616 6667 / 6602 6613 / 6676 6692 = 0.6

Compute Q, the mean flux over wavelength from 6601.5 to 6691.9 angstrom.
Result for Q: 3.06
